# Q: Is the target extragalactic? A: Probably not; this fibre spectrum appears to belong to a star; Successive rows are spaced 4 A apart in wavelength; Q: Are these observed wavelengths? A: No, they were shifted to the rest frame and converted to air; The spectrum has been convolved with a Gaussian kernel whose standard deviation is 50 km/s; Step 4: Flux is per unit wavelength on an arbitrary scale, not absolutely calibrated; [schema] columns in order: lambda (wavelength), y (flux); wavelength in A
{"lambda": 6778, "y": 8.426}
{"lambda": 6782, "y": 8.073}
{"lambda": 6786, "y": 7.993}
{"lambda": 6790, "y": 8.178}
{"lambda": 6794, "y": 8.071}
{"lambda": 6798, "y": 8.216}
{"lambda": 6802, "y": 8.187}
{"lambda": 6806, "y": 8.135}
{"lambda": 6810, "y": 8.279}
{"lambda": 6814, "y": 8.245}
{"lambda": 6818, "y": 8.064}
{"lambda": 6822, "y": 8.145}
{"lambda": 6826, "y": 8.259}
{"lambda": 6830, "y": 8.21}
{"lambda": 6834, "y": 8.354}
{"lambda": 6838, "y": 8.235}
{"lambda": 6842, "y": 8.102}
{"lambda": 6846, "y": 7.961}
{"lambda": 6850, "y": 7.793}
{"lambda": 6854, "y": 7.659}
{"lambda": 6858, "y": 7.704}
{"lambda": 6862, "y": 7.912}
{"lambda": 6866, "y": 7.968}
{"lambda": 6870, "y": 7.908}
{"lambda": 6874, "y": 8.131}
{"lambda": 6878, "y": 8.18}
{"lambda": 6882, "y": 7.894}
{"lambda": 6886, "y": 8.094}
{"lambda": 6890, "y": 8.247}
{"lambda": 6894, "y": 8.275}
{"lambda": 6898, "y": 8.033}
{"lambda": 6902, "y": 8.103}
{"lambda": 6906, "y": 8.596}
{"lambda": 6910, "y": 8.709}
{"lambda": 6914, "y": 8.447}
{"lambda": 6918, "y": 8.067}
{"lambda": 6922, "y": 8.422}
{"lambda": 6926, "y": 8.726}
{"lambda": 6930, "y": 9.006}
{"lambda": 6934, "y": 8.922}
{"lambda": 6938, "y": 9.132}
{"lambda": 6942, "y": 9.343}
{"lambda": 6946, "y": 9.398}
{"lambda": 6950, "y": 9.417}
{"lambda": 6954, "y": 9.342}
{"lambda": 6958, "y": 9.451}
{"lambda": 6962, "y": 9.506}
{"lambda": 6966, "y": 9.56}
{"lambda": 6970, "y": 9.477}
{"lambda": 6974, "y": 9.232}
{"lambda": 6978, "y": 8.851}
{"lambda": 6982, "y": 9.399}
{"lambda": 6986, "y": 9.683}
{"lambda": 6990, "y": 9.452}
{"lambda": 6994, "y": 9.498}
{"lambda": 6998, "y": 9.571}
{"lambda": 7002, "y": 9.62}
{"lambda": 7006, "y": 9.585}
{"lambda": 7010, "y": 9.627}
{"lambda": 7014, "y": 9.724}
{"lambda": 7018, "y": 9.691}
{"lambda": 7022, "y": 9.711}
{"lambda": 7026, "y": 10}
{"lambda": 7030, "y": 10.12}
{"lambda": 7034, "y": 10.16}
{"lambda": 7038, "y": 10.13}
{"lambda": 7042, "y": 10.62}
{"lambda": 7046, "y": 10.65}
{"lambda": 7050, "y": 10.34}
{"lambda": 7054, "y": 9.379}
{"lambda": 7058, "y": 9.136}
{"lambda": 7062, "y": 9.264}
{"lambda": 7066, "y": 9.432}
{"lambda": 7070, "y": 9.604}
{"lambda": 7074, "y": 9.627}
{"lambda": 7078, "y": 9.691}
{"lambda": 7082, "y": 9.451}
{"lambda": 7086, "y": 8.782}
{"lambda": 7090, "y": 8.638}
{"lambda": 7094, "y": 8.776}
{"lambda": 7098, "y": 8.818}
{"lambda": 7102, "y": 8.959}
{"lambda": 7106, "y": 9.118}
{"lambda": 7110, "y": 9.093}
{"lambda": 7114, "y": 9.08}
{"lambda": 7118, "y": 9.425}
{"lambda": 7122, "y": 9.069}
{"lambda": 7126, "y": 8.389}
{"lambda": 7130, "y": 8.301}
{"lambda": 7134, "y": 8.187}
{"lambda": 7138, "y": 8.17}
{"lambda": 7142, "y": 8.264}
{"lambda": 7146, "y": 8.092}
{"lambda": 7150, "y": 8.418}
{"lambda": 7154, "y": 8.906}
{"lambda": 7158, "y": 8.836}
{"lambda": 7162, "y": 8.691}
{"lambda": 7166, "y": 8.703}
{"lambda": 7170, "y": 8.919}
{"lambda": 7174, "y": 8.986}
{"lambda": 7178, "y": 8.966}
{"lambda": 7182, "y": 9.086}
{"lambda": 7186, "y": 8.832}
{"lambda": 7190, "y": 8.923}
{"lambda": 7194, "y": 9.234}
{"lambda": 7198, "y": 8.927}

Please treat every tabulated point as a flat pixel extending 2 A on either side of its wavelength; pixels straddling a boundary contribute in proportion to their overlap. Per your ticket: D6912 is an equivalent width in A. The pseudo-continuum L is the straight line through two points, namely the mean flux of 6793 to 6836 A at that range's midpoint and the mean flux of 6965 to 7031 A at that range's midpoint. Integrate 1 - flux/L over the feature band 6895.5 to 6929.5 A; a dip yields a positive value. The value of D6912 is 2.0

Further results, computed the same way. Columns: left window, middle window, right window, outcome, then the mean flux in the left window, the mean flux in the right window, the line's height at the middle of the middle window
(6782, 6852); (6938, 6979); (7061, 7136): -3.7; 8.14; 9.03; 8.59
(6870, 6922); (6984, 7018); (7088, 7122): -3.9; 8.23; 8.99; 8.61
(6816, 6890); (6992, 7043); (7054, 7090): -4.7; 8.04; 9.33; 9.01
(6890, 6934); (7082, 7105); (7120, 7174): -0.9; 8.45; 8.55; 8.53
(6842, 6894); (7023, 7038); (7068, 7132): -2.3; 7.97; 9.05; 8.73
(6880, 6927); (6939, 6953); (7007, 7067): -0.9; 8.29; 9.87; 8.79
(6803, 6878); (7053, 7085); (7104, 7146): -3.3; 8.06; 8.68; 8.56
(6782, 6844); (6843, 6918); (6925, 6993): 5.2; 8.17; 9.3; 8.69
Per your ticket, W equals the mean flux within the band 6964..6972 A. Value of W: 9.52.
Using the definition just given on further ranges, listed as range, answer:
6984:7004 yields 9.56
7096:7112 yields 9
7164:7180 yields 8.89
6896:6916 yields 8.38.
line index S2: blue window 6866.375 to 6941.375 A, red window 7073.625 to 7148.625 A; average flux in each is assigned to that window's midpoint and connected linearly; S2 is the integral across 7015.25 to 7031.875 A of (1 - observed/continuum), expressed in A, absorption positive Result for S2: -2.4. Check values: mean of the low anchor 8.39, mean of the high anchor 8.82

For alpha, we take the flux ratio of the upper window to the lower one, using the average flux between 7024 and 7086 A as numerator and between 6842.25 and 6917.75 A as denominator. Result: 1.2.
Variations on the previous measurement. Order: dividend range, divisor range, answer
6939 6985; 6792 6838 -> 1.14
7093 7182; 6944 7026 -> 0.92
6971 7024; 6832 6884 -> 1.19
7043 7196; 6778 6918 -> 1.11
